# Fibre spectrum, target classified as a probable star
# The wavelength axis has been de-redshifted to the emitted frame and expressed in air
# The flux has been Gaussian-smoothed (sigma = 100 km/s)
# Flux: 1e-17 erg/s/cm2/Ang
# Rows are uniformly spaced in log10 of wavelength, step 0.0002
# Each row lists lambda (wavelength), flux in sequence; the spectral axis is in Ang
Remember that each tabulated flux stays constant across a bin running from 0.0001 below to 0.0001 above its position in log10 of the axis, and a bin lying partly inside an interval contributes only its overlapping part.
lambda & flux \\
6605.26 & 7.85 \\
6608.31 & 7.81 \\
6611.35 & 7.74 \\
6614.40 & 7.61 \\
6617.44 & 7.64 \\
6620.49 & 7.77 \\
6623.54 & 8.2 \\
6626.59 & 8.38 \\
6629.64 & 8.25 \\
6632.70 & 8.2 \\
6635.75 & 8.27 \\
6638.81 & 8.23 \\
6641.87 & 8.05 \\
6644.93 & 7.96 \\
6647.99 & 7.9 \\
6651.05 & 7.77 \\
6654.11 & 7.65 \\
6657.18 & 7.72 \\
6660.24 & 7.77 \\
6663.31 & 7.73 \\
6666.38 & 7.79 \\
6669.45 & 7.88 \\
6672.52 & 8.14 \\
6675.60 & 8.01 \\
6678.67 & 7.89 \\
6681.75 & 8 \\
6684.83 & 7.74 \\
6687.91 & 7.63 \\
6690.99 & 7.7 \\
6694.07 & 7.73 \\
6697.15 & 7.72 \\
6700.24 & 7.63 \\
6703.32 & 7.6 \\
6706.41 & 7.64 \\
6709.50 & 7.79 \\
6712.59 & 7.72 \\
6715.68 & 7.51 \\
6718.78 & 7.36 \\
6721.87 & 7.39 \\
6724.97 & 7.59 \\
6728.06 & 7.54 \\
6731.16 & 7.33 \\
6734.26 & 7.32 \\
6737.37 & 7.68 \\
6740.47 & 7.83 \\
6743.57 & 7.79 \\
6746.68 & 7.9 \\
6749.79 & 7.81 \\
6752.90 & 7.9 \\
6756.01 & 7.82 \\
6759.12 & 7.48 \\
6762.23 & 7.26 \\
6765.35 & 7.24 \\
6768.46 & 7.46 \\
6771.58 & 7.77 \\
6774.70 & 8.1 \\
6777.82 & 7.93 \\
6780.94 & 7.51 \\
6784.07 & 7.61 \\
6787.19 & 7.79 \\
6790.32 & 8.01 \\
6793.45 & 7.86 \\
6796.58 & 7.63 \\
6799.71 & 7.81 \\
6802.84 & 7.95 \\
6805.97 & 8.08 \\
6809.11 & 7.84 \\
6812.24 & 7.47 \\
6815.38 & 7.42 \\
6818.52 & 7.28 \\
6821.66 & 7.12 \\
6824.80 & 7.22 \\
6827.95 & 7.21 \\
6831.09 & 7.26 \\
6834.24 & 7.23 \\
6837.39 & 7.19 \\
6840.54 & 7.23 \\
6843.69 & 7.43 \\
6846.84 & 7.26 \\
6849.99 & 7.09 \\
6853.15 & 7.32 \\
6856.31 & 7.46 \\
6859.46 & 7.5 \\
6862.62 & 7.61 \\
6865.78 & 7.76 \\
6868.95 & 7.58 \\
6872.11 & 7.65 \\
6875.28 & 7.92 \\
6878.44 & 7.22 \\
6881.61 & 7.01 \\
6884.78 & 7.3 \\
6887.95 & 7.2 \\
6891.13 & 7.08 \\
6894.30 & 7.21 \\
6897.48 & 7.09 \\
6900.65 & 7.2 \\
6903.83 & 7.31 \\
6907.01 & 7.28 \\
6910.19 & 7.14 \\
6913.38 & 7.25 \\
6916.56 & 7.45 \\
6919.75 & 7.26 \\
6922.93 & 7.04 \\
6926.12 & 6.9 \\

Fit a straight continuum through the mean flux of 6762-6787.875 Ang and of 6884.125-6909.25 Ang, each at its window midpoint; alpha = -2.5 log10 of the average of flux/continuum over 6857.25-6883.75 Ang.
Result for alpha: -0.033 mag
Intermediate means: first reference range 7.64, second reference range 7.2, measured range 7.53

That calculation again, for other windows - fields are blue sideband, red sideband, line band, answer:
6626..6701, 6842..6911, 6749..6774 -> 0.01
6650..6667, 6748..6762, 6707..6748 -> 0.02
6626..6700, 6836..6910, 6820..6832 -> 0.04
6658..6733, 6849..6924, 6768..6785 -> -0.03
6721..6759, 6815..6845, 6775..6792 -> -0.05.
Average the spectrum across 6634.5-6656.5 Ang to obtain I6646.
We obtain 7.96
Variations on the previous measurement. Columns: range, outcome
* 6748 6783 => 7.66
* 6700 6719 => 7.62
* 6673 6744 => 7.66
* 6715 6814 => 7.68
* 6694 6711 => 7.68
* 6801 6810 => 7.96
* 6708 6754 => 7.63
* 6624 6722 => 7.85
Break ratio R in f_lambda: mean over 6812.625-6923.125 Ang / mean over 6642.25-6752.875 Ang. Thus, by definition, 0.95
